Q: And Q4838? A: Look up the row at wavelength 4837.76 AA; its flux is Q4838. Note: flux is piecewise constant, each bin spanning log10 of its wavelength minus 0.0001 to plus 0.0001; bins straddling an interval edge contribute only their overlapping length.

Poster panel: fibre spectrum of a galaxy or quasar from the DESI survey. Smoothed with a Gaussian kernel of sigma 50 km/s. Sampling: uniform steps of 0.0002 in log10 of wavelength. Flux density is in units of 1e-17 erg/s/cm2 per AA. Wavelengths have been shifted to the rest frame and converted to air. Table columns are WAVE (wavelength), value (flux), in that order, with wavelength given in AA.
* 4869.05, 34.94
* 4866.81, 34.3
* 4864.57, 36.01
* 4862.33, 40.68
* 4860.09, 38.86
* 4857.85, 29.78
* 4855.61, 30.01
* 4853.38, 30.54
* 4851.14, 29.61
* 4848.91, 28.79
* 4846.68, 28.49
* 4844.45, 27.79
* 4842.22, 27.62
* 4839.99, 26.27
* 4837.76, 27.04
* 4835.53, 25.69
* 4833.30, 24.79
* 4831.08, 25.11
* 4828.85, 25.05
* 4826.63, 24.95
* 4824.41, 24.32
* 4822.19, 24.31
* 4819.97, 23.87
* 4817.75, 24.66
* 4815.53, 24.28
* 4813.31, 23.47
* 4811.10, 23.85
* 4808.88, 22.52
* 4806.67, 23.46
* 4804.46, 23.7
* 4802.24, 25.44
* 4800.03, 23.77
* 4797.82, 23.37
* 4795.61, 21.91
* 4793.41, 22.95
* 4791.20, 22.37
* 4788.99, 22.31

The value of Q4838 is 27.04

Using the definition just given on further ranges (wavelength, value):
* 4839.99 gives 26.27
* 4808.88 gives 22.52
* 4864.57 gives 36.01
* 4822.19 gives 24.31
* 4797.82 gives 23.37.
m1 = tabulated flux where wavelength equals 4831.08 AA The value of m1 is 25.11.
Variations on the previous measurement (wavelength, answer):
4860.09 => 38.86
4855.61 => 30.01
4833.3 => 24.79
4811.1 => 23.85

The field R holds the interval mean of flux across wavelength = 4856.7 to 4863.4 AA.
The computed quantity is 36.3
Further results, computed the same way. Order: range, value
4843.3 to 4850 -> 28.4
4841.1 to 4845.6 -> 27.7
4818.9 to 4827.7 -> 24.4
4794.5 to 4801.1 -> 23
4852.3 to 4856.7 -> 30.3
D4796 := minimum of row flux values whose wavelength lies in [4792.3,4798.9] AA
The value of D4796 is 21.91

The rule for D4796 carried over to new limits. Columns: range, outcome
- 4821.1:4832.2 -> 24.31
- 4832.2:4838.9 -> 24.79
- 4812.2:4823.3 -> 23.47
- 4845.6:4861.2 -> 28.49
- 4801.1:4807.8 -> 23.46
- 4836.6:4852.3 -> 26.27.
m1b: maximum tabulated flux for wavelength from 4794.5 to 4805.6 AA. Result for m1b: 25.44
